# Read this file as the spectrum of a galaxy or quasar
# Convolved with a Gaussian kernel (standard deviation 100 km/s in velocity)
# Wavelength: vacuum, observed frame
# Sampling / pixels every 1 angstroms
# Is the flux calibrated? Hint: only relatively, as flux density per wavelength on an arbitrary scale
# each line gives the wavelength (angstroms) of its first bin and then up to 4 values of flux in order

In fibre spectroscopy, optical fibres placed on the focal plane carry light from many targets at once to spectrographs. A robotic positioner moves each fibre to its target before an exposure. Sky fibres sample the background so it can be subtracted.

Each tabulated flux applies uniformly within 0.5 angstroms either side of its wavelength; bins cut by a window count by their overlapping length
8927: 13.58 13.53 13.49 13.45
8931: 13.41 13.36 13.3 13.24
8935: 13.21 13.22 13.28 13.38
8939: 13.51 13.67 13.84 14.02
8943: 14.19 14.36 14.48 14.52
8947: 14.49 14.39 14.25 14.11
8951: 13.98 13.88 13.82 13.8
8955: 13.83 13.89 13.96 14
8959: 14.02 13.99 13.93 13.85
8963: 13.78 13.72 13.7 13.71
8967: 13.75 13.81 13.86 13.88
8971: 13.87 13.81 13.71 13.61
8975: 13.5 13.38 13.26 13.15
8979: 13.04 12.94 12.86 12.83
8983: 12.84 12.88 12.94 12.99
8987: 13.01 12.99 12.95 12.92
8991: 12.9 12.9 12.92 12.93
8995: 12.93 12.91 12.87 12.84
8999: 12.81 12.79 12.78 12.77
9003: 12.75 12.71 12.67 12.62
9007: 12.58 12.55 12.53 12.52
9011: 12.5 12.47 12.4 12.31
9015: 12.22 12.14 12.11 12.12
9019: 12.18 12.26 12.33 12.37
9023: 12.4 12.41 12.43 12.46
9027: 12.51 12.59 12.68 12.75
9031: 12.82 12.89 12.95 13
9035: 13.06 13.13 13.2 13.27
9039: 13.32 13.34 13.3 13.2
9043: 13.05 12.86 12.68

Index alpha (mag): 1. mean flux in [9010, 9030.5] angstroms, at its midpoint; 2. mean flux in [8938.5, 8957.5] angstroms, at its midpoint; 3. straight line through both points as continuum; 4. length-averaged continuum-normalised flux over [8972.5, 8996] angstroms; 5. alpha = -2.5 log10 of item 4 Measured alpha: 0.01 mag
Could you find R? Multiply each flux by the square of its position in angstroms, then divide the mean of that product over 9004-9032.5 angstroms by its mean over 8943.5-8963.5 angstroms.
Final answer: 0.9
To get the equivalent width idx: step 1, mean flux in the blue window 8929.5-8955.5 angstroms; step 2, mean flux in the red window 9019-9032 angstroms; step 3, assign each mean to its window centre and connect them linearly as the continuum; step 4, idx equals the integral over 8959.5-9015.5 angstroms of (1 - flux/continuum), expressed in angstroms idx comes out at 0.1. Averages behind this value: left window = 13.8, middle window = 13.1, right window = 12.5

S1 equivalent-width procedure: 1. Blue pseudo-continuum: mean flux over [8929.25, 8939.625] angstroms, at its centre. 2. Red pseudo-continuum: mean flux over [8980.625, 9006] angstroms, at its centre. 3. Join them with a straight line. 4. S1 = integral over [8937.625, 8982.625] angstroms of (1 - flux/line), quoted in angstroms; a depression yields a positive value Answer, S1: -2.2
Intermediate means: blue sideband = 13.3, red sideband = 12.9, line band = 13.8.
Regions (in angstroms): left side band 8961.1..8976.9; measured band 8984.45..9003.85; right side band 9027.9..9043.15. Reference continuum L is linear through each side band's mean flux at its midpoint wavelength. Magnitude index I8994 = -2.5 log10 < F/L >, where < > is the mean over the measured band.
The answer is 0.05 mag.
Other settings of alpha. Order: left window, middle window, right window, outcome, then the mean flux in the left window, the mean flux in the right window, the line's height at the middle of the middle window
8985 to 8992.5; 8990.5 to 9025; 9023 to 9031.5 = 0.02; 13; 12.6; 12.8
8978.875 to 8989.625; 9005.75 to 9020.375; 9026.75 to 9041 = 0.05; 12.9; 13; 13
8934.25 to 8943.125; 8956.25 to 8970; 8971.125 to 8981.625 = -0.03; 13.6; 13.3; 13.4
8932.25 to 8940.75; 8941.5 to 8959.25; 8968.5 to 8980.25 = -0.05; 13.4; 13.5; 13.4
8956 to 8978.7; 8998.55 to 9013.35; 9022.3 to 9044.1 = 0.05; 13.7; 12.9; 13.2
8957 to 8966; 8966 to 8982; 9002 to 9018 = 0.00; 13.9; 12.5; 13.5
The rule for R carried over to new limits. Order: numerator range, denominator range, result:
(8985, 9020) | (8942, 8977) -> 0.92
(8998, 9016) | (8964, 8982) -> 0.94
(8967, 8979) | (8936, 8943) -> 1.01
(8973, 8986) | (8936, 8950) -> 0.94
